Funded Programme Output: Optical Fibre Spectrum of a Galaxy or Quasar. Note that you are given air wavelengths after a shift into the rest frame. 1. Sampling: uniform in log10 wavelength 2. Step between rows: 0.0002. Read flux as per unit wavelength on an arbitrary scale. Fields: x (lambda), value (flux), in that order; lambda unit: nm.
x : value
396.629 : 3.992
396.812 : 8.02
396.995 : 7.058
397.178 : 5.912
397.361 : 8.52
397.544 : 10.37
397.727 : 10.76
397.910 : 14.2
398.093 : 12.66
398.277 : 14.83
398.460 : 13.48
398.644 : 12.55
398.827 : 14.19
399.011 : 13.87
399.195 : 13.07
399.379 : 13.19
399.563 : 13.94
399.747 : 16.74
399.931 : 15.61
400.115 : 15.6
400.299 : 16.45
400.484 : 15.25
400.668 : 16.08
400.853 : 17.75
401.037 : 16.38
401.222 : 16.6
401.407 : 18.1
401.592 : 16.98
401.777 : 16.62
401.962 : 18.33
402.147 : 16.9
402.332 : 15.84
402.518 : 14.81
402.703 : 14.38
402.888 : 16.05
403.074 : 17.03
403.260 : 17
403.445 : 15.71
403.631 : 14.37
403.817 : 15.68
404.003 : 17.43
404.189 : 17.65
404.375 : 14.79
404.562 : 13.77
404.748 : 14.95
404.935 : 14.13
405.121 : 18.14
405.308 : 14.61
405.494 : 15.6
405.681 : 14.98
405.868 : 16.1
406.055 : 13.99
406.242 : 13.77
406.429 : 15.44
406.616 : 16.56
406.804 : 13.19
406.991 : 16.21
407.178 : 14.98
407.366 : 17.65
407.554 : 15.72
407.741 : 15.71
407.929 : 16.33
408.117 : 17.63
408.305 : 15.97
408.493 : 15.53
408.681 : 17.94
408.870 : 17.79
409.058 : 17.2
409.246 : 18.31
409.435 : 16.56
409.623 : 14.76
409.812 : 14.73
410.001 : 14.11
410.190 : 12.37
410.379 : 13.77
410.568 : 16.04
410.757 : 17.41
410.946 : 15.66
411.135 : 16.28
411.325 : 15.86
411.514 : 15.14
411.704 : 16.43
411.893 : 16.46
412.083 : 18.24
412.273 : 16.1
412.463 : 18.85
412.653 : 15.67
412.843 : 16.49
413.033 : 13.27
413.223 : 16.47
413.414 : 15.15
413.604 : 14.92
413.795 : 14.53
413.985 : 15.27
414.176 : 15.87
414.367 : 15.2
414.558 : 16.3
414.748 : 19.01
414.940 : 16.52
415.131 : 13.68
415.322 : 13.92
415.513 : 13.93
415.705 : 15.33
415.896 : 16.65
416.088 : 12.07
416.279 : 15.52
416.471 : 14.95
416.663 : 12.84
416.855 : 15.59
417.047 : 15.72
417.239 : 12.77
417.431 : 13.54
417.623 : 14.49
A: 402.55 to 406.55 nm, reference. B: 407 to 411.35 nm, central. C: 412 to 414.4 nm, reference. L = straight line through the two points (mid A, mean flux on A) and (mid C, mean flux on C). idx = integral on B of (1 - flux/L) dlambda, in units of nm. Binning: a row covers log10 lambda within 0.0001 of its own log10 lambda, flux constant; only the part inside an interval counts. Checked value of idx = -0.092 nm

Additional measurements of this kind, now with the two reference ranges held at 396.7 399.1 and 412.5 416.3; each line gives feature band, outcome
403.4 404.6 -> -0.28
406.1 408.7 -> -0.42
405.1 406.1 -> -0.18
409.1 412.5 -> -0.35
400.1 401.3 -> -0.45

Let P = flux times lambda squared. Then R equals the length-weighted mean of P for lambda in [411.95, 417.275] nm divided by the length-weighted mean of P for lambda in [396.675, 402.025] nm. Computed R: 1.20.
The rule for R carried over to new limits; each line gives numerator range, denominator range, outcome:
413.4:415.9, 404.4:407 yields 1.07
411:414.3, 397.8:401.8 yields 1.12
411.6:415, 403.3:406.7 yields 1.09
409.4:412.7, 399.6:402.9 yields 1.02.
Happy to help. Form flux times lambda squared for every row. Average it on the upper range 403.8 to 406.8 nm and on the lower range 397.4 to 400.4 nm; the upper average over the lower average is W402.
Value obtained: 1.2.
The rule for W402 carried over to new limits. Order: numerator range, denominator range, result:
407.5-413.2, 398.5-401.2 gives 1.12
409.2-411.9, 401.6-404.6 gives 1.00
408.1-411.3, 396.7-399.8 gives 1.42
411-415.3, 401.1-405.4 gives 1.04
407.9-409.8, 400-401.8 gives 1.05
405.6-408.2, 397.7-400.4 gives 1.14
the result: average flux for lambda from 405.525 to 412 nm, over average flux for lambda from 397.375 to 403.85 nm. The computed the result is 1.0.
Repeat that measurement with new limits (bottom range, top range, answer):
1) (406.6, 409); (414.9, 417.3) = 0.90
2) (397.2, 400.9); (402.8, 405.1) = 1.15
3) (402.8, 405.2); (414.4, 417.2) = 0.95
